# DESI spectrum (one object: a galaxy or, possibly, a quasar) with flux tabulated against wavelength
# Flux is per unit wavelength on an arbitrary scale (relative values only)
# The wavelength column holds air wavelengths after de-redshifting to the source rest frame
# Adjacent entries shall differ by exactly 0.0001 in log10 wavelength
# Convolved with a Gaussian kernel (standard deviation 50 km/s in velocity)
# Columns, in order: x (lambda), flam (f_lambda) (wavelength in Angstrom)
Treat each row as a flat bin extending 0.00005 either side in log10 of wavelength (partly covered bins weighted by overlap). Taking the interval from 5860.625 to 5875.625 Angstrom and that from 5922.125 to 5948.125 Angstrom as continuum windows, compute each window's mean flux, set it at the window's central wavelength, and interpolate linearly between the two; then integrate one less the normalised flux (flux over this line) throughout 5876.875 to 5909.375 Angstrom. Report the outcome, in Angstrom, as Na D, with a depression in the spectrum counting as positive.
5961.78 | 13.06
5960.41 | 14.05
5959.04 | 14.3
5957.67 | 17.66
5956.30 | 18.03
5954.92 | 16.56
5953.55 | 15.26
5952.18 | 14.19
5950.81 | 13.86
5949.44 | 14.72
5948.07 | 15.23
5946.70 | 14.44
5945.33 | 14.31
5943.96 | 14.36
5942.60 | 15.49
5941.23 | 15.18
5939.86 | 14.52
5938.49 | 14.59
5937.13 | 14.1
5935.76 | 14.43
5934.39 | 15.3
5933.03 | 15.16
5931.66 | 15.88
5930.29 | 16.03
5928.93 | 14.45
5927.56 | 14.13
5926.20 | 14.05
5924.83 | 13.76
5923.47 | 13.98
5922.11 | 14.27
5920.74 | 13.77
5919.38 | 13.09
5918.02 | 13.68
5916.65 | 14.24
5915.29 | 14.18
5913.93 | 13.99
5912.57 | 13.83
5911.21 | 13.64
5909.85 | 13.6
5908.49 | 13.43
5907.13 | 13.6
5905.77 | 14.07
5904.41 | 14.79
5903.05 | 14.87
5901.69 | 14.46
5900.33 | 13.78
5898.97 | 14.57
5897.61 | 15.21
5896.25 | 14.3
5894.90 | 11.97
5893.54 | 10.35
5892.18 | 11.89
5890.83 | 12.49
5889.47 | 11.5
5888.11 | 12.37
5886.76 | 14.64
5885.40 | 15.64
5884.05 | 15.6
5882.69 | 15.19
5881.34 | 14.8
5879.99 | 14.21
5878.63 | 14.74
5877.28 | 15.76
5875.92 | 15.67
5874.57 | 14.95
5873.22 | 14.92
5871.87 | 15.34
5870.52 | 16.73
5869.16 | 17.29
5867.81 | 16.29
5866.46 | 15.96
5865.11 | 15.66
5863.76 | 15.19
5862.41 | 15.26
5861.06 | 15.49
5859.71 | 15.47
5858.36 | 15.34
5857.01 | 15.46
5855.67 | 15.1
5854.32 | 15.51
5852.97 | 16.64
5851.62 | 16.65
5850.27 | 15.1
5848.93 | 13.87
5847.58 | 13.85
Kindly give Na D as 3.0 Angstrom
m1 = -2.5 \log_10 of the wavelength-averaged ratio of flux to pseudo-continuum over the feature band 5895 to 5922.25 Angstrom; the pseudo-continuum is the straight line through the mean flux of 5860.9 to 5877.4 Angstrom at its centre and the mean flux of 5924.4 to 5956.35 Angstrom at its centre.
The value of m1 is 0.091 mag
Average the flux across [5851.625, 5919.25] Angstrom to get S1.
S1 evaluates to 14.6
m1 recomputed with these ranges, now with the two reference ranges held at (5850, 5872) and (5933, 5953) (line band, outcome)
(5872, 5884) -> 0.035 mag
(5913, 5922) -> 0.088 mag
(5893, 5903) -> 0.123 mag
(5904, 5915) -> 0.094 mag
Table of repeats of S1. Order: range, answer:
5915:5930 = 14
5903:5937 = 14.2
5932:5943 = 14.9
